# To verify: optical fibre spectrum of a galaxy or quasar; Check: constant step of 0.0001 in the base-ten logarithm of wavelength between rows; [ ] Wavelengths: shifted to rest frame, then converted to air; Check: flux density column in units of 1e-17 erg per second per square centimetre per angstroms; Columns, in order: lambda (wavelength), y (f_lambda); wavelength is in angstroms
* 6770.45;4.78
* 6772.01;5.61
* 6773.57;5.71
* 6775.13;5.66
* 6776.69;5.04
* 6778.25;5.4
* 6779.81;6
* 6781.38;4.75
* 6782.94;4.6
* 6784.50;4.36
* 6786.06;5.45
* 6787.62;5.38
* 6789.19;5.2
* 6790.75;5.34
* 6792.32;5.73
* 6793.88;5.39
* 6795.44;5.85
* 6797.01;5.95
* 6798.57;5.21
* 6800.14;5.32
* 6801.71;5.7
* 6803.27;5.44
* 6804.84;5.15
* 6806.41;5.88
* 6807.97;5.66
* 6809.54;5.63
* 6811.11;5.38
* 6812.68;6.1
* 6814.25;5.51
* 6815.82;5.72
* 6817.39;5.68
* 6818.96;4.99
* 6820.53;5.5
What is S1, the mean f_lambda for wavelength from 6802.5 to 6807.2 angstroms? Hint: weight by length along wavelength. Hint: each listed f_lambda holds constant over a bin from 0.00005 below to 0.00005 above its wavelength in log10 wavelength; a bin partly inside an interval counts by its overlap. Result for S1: 5.49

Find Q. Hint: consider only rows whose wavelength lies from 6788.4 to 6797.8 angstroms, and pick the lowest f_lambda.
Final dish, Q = 5.2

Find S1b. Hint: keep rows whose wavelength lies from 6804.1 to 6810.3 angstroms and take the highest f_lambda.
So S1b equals 5.88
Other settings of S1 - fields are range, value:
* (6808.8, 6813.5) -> 5.7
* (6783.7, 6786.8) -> 4.9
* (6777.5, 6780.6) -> 5.69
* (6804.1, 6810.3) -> 5.58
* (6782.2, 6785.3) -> 4.49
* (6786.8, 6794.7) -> 5.41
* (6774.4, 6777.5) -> 5.35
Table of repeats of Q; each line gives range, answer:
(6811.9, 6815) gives 5.51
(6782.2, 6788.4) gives 4.36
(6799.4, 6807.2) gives 5.15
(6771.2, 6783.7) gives 4.6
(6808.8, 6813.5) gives 5.38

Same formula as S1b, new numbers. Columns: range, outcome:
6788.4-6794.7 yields 5.73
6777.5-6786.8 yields 6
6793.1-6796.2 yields 5.85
